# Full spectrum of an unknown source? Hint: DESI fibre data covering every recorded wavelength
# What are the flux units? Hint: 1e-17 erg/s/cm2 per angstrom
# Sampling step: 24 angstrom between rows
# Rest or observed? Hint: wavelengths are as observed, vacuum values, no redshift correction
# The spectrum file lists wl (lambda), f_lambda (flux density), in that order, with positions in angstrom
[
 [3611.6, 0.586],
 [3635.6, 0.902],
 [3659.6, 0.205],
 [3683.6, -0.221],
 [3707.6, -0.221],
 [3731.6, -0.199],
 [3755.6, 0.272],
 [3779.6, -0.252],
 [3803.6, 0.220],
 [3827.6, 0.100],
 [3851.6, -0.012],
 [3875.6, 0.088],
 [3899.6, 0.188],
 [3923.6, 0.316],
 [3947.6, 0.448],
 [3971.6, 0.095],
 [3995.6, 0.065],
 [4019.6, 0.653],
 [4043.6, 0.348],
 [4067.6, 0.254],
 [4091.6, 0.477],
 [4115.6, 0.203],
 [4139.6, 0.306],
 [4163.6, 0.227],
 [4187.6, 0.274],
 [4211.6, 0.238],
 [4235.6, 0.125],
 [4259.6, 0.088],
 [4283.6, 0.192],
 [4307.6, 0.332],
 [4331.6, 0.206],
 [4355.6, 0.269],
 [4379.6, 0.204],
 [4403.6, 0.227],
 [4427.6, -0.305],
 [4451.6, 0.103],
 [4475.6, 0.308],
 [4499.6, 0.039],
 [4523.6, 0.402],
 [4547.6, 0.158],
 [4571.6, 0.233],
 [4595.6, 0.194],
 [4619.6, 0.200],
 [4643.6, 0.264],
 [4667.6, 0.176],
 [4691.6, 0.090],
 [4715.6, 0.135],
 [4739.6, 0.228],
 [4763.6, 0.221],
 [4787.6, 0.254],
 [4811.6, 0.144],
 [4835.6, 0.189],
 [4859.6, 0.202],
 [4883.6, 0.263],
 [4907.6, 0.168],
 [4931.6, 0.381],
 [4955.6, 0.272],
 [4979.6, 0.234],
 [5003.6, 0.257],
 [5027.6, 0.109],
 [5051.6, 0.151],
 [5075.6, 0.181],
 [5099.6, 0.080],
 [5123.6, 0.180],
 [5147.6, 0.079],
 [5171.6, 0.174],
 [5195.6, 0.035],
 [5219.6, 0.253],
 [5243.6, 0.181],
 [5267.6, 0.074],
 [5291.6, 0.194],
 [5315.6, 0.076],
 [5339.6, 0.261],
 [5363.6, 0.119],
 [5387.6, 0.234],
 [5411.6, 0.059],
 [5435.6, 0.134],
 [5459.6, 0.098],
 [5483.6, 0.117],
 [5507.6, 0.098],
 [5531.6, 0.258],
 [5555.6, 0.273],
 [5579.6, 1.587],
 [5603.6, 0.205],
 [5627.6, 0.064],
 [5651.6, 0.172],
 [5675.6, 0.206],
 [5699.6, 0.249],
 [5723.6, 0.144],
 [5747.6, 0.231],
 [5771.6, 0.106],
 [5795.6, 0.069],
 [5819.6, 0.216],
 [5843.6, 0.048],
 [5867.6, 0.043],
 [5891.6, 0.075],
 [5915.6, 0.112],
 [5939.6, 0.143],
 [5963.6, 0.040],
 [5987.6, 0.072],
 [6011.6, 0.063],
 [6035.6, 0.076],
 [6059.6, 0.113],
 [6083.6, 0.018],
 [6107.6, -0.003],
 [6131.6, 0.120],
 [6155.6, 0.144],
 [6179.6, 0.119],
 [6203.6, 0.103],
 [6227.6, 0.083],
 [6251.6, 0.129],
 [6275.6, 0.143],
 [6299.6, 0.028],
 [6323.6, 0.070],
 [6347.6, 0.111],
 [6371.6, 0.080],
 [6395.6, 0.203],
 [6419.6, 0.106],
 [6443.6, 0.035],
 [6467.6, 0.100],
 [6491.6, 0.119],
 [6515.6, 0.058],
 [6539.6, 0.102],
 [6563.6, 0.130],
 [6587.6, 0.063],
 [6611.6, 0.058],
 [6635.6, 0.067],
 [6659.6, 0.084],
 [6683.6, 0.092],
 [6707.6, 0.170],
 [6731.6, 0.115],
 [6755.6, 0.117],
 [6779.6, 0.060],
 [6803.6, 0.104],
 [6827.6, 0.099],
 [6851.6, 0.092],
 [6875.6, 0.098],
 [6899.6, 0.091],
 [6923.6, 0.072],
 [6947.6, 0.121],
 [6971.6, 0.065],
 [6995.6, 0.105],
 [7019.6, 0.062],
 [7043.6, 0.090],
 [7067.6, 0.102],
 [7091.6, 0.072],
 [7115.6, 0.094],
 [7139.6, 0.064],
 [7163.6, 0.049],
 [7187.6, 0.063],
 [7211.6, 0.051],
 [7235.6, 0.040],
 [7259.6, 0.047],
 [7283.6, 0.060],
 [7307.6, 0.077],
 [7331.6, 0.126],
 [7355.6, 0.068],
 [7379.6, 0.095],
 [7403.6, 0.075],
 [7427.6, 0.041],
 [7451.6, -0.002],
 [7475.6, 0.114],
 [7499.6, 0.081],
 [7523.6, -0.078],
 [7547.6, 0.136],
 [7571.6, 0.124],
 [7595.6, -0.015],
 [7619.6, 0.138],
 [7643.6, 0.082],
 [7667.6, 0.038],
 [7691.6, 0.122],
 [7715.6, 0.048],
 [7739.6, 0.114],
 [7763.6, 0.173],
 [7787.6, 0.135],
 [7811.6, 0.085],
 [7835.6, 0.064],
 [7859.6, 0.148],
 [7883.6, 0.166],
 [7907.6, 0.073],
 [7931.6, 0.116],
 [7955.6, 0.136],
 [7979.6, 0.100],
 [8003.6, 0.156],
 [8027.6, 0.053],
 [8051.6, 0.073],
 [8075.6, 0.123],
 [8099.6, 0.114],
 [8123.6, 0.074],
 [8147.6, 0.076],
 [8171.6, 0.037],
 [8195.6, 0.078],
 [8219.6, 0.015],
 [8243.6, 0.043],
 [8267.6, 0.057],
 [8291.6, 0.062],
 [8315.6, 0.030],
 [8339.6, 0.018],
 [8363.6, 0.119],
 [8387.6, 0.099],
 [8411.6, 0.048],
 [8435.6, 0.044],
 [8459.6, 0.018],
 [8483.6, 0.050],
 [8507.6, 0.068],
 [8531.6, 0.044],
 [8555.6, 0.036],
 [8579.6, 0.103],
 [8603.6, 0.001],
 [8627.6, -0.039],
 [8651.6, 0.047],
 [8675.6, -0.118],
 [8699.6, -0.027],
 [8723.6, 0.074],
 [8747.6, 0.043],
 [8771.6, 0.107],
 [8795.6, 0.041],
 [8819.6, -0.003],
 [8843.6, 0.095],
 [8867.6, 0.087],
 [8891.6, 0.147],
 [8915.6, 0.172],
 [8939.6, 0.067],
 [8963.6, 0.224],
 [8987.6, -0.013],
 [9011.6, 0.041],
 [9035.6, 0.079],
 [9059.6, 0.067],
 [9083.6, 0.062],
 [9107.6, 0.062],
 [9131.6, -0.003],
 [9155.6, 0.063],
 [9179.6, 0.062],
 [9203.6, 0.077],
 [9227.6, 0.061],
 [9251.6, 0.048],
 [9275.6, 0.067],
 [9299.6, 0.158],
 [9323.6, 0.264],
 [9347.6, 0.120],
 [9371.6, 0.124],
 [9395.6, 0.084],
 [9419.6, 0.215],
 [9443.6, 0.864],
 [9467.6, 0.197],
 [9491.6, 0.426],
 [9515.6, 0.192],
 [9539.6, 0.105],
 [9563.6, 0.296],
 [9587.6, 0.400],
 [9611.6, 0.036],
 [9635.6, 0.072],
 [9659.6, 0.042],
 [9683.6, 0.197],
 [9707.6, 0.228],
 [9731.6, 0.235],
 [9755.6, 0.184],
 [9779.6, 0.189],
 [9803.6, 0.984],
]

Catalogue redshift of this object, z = 1.569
